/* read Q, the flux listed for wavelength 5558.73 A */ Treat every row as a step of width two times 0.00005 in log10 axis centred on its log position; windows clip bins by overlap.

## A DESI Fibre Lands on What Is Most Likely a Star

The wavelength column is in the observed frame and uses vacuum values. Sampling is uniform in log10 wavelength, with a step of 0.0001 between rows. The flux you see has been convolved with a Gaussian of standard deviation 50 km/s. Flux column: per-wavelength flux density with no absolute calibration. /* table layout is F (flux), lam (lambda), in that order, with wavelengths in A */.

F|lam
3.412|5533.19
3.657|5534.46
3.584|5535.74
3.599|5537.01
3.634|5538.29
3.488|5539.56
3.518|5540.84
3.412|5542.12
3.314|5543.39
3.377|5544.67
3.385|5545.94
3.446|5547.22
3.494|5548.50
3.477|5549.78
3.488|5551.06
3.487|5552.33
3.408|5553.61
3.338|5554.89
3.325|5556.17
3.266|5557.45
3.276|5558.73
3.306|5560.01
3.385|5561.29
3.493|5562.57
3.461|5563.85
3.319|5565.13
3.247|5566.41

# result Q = 3.276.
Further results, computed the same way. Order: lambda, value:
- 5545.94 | 3.385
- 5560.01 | 3.306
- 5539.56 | 3.488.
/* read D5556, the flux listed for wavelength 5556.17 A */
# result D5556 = 3.325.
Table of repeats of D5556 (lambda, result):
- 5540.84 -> 3.518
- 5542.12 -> 3.412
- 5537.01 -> 3.599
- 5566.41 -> 3.247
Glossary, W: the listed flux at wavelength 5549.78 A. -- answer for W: 3.477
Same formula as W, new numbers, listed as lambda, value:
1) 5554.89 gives 3.338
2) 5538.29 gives 3.634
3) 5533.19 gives 3.412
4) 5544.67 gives 3.377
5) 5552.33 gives 3.487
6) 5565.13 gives 3.319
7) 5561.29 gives 3.385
